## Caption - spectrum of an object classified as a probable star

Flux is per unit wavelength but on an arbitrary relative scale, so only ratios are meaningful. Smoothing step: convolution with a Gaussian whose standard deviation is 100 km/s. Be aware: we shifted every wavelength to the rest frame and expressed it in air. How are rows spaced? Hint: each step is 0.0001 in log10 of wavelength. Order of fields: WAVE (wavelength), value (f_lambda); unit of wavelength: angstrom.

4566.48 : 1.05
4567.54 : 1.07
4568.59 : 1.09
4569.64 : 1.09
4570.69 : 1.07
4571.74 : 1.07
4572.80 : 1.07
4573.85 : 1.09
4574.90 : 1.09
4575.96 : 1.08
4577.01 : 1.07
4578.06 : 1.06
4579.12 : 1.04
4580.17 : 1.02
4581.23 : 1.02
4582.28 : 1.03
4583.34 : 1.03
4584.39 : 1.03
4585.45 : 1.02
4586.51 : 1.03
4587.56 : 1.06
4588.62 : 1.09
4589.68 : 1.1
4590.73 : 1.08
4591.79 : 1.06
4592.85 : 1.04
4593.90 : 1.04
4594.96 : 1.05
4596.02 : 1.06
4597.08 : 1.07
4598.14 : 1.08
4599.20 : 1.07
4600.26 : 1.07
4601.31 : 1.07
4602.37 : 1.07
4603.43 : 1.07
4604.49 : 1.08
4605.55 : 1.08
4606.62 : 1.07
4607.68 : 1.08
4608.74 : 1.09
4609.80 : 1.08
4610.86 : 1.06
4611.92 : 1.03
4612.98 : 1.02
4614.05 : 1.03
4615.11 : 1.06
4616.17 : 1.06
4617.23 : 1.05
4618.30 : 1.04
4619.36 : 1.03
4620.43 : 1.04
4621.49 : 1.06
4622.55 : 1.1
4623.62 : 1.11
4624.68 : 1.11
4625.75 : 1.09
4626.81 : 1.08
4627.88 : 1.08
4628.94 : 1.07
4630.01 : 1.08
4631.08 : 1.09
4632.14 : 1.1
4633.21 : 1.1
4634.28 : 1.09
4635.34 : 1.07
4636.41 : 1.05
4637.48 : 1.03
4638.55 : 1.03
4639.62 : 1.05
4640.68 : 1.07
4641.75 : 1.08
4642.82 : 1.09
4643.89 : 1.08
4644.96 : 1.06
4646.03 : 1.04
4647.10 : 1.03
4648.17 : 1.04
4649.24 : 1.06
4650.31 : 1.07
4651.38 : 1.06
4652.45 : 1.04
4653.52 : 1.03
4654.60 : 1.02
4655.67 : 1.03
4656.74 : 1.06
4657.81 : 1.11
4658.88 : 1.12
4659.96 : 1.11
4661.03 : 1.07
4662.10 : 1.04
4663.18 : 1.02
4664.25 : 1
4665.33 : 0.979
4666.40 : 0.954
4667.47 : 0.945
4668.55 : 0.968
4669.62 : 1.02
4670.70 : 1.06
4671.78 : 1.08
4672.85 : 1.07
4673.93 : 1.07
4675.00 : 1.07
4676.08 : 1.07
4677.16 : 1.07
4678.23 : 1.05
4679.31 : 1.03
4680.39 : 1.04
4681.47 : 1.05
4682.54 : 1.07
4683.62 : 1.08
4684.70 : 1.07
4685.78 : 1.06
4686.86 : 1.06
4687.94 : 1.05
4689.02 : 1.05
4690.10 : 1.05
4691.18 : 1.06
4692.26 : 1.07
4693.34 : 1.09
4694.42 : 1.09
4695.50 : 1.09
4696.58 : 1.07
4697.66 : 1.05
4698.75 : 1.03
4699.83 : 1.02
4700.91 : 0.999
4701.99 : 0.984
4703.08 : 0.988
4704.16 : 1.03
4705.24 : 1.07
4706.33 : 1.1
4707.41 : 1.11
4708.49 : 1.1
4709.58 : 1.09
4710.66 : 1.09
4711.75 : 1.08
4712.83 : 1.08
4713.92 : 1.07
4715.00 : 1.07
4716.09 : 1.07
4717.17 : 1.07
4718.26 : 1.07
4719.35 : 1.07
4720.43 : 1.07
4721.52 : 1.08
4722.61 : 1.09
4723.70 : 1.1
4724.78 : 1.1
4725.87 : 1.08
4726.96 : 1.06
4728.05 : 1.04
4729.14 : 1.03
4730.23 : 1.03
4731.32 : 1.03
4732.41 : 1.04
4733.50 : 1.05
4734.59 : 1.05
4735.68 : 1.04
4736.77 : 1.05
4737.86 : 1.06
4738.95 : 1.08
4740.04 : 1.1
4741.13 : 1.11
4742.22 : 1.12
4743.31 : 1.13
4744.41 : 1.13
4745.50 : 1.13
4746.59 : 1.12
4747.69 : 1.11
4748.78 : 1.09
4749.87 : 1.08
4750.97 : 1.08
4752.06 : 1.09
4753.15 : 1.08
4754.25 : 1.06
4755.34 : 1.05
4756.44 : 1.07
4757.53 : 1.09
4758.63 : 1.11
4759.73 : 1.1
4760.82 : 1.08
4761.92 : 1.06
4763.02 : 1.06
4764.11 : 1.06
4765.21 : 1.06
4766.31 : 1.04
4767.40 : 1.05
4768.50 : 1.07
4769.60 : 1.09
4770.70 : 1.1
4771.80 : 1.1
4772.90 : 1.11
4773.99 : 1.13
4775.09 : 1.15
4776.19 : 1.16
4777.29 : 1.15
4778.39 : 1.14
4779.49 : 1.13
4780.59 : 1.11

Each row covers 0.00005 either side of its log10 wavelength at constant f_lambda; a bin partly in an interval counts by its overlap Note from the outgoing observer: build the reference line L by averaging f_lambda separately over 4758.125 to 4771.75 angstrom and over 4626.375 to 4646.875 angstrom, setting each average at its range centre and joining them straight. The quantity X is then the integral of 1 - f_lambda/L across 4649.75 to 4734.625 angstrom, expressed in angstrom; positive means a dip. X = 1.3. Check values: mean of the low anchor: 1.07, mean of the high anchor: 1.07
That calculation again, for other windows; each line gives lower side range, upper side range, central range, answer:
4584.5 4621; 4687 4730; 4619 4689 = 0.3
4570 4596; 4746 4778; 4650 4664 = 0.2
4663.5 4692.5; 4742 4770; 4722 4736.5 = 0.2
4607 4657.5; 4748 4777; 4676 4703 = 0.5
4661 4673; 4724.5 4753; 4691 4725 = -0.5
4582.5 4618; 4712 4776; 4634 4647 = 0.1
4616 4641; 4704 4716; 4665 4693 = 0.8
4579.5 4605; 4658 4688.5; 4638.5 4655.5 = -0.1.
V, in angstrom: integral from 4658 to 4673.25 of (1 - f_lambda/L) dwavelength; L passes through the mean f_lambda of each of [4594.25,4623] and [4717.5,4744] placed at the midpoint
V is 0.5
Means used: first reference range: 1.06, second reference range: 1.07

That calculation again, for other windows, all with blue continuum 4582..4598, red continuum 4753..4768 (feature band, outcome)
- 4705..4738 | -0.1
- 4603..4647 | -0.5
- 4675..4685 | 0.0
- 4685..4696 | 0.0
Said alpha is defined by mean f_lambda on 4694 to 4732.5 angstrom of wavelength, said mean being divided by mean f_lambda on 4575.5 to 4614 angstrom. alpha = 1.0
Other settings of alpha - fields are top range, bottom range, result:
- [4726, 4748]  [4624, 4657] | 1.01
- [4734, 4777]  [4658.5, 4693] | 1.04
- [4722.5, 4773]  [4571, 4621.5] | 1.02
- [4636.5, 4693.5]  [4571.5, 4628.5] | 0.99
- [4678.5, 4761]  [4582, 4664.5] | 1.01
